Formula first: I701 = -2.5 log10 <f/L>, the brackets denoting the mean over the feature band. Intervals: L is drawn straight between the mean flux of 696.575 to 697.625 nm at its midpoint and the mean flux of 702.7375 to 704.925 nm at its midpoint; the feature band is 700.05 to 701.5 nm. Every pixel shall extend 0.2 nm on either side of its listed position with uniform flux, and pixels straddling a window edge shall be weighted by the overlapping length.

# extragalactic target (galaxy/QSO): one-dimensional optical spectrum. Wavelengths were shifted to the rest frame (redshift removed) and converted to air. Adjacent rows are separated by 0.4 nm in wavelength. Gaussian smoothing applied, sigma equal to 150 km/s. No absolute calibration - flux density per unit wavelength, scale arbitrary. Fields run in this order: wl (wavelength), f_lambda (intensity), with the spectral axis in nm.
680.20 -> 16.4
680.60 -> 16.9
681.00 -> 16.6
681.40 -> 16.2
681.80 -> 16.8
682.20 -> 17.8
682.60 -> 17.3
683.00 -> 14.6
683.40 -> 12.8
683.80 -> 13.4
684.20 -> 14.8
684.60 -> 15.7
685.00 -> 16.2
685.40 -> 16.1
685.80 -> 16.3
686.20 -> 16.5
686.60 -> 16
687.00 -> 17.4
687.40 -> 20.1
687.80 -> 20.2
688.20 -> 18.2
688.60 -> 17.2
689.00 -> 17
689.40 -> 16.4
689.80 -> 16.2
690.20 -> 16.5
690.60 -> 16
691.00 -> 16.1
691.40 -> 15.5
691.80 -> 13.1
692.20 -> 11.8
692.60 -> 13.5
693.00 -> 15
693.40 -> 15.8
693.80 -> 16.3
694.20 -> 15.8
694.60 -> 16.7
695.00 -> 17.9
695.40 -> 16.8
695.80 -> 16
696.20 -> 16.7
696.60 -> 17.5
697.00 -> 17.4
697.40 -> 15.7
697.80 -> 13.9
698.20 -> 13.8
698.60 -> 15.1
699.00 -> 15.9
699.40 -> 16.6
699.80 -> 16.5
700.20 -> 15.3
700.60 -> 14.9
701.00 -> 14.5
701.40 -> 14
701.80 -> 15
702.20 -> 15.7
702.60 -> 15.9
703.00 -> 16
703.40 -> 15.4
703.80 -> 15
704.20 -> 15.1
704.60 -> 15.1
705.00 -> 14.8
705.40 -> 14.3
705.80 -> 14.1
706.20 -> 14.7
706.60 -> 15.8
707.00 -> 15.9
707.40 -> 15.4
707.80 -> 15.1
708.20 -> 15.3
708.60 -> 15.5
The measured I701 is 0.09 mag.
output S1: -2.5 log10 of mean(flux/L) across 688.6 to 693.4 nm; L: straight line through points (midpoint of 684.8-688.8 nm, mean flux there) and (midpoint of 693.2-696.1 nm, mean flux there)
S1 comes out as 0.11 mag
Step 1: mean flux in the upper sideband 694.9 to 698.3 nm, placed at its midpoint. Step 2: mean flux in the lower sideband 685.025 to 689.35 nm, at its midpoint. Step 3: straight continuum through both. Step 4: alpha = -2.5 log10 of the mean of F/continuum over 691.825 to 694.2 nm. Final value 0.15 mag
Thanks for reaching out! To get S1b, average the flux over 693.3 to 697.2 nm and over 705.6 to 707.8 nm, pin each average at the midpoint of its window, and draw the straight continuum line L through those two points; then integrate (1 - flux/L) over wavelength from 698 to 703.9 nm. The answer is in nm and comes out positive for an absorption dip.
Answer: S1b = 0.23 nm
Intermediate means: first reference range 16.7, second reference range 15.2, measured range 15.3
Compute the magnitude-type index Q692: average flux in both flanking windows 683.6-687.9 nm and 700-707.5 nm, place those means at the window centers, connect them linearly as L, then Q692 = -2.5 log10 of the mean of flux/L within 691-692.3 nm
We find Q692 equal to 0.15 mag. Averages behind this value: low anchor 16.5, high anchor 15.1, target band 14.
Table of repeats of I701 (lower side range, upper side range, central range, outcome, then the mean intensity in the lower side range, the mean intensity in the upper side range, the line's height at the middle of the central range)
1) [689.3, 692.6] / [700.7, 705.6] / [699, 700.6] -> -0.06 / 15.1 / 15.1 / 15.1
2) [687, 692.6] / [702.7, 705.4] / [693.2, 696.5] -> -0.04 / 16.4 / 15.2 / 16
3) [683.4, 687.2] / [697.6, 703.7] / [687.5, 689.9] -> -0.14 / 15.7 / 15.2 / 15.6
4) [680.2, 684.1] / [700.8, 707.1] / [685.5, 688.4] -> -0.14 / 15.8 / 15.1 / 15.7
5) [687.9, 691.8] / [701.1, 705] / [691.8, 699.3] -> 0.02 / 16.5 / 15.2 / 15.9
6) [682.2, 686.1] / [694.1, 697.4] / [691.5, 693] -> 0.23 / 15.4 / 16.8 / 16.4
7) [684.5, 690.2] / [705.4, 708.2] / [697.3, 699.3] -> 0.07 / 17.1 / 15.1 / 16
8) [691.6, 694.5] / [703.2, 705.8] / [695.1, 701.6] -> -0.07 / 14.5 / 14.9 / 14.7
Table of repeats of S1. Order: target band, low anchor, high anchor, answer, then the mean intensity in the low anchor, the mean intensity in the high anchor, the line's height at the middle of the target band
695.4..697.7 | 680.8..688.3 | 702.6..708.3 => -0.056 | 16.5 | 15.2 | 15.7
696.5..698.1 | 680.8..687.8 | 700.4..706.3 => -0.035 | 16.3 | 15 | 15.4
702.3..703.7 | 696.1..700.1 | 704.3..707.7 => -0.025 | 15.9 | 15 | 15.3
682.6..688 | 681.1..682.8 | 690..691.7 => 0.023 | 17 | 15.9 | 16.6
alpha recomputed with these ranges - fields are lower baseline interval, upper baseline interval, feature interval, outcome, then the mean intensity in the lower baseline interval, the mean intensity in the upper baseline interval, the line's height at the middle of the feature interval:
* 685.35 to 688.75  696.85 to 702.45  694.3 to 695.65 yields -0.05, 17.6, 15.3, 16.2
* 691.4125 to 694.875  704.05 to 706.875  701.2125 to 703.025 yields -0.03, 14.9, 14.9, 14.9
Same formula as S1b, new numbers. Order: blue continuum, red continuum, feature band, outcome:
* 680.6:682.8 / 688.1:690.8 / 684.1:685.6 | 0.10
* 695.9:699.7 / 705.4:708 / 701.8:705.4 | 0.02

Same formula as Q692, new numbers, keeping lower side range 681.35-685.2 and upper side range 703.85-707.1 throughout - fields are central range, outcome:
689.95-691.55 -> -0.05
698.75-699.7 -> -0.08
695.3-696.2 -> -0.08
